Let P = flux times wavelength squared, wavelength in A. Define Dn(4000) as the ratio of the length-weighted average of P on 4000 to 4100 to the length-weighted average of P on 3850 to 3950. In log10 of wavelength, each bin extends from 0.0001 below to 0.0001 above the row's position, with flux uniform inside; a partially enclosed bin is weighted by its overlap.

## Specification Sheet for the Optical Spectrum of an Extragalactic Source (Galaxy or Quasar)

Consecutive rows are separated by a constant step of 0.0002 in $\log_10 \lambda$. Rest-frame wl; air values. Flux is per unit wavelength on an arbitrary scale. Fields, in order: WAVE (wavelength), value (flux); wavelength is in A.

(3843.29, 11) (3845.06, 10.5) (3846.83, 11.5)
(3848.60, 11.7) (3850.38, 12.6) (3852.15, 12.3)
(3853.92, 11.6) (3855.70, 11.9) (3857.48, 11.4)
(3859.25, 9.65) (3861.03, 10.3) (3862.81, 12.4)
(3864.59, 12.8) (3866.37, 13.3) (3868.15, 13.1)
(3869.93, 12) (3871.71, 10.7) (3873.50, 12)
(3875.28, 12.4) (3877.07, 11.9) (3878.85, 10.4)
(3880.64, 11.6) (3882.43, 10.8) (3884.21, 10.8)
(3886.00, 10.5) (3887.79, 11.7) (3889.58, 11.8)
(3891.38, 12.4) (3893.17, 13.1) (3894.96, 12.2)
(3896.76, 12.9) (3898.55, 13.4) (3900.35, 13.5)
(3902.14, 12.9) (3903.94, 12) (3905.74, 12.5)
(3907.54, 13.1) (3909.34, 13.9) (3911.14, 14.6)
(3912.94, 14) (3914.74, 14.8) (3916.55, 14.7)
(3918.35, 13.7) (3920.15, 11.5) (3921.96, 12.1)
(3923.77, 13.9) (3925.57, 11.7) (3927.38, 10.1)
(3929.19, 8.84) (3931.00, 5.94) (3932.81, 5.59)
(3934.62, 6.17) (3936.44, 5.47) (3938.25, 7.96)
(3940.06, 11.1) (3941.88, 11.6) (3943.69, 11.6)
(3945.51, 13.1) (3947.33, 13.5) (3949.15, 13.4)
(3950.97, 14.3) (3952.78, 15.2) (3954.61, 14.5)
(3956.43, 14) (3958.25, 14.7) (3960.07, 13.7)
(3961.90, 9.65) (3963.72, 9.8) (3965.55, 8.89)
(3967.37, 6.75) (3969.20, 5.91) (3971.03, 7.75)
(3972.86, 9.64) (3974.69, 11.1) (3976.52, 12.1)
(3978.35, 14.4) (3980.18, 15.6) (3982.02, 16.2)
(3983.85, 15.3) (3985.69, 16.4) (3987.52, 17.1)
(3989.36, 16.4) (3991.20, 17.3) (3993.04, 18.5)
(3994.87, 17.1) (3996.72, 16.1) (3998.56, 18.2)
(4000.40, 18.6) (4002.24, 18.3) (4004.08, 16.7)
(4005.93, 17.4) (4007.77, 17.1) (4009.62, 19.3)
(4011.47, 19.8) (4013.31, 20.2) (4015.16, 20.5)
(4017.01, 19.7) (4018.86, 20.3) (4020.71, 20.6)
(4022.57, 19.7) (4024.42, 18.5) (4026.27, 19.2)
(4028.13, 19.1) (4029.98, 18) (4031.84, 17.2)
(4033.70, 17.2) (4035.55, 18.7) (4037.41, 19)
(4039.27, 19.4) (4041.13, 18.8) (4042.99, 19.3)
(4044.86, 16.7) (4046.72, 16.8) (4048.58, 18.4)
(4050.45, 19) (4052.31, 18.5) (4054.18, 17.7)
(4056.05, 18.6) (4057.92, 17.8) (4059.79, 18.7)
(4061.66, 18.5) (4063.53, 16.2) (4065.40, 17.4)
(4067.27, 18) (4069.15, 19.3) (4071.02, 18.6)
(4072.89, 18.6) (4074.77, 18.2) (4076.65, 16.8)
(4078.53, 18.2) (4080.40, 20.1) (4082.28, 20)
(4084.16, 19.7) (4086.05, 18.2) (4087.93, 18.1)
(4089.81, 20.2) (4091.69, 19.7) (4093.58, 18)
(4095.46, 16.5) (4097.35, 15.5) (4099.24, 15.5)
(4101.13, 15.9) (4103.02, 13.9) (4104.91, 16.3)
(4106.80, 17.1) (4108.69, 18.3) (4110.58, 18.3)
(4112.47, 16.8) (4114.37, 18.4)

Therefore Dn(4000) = 1.7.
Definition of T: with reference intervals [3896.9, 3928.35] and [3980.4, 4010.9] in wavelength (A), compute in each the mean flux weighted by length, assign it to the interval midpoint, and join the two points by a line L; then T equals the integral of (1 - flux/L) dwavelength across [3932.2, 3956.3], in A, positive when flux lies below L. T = 5.79 A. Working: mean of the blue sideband 13.1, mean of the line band 11.2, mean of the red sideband 17.2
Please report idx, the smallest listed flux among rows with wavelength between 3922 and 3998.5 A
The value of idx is 5.47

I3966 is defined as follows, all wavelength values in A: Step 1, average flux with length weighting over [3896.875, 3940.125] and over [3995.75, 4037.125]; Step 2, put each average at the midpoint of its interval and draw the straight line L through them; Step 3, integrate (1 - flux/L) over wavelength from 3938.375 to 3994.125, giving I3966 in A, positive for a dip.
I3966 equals 7.6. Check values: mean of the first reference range 11.4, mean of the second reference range 18.7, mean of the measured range 12.9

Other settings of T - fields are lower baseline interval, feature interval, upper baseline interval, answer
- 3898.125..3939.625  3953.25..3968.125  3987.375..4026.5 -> 3.1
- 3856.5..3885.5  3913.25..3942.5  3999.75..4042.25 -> 7.9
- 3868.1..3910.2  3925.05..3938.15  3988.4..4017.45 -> 6.2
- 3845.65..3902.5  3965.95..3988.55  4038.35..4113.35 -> 4.1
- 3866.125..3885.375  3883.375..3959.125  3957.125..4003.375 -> 3.5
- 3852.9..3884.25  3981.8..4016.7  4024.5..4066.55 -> -2.7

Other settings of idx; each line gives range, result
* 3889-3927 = 11.5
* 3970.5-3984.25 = 7.75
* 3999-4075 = 16.2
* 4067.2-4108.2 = 13.9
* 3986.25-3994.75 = 16.4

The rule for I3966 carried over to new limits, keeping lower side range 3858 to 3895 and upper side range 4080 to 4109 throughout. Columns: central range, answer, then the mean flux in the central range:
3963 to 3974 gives 4.7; 8.15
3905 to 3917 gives -1.2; 13.9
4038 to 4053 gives -1.9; 18.4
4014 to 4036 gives -4.7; 19.1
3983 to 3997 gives -1.9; 16.8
